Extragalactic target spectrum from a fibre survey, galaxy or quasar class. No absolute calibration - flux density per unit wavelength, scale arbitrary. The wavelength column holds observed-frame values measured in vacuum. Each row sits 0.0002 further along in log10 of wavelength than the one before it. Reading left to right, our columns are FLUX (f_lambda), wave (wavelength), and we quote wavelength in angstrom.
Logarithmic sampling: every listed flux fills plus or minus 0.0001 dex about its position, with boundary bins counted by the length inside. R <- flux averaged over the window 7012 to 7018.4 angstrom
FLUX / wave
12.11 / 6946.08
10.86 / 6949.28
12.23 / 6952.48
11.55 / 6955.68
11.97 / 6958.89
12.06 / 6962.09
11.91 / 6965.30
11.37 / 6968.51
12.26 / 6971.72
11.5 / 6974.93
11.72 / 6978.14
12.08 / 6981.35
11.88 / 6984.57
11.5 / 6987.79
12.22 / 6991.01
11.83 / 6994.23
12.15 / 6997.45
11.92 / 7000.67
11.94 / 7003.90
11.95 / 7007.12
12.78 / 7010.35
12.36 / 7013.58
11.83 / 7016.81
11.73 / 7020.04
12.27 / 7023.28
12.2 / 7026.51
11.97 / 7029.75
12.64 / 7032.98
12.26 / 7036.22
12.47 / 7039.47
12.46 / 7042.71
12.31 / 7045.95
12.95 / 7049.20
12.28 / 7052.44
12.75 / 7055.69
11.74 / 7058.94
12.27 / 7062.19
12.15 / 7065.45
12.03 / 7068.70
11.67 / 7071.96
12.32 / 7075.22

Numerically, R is 12.1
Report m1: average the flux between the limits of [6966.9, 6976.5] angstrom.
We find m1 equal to 11.7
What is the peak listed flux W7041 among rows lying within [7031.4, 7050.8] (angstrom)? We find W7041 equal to 12.95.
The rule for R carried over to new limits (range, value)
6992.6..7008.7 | 12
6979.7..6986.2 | 12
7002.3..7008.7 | 12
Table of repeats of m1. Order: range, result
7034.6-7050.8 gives 12.5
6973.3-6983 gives 11.8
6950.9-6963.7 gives 12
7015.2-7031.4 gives 12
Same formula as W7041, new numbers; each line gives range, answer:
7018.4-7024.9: 12.27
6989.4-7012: 12.78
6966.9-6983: 12.26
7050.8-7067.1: 12.75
